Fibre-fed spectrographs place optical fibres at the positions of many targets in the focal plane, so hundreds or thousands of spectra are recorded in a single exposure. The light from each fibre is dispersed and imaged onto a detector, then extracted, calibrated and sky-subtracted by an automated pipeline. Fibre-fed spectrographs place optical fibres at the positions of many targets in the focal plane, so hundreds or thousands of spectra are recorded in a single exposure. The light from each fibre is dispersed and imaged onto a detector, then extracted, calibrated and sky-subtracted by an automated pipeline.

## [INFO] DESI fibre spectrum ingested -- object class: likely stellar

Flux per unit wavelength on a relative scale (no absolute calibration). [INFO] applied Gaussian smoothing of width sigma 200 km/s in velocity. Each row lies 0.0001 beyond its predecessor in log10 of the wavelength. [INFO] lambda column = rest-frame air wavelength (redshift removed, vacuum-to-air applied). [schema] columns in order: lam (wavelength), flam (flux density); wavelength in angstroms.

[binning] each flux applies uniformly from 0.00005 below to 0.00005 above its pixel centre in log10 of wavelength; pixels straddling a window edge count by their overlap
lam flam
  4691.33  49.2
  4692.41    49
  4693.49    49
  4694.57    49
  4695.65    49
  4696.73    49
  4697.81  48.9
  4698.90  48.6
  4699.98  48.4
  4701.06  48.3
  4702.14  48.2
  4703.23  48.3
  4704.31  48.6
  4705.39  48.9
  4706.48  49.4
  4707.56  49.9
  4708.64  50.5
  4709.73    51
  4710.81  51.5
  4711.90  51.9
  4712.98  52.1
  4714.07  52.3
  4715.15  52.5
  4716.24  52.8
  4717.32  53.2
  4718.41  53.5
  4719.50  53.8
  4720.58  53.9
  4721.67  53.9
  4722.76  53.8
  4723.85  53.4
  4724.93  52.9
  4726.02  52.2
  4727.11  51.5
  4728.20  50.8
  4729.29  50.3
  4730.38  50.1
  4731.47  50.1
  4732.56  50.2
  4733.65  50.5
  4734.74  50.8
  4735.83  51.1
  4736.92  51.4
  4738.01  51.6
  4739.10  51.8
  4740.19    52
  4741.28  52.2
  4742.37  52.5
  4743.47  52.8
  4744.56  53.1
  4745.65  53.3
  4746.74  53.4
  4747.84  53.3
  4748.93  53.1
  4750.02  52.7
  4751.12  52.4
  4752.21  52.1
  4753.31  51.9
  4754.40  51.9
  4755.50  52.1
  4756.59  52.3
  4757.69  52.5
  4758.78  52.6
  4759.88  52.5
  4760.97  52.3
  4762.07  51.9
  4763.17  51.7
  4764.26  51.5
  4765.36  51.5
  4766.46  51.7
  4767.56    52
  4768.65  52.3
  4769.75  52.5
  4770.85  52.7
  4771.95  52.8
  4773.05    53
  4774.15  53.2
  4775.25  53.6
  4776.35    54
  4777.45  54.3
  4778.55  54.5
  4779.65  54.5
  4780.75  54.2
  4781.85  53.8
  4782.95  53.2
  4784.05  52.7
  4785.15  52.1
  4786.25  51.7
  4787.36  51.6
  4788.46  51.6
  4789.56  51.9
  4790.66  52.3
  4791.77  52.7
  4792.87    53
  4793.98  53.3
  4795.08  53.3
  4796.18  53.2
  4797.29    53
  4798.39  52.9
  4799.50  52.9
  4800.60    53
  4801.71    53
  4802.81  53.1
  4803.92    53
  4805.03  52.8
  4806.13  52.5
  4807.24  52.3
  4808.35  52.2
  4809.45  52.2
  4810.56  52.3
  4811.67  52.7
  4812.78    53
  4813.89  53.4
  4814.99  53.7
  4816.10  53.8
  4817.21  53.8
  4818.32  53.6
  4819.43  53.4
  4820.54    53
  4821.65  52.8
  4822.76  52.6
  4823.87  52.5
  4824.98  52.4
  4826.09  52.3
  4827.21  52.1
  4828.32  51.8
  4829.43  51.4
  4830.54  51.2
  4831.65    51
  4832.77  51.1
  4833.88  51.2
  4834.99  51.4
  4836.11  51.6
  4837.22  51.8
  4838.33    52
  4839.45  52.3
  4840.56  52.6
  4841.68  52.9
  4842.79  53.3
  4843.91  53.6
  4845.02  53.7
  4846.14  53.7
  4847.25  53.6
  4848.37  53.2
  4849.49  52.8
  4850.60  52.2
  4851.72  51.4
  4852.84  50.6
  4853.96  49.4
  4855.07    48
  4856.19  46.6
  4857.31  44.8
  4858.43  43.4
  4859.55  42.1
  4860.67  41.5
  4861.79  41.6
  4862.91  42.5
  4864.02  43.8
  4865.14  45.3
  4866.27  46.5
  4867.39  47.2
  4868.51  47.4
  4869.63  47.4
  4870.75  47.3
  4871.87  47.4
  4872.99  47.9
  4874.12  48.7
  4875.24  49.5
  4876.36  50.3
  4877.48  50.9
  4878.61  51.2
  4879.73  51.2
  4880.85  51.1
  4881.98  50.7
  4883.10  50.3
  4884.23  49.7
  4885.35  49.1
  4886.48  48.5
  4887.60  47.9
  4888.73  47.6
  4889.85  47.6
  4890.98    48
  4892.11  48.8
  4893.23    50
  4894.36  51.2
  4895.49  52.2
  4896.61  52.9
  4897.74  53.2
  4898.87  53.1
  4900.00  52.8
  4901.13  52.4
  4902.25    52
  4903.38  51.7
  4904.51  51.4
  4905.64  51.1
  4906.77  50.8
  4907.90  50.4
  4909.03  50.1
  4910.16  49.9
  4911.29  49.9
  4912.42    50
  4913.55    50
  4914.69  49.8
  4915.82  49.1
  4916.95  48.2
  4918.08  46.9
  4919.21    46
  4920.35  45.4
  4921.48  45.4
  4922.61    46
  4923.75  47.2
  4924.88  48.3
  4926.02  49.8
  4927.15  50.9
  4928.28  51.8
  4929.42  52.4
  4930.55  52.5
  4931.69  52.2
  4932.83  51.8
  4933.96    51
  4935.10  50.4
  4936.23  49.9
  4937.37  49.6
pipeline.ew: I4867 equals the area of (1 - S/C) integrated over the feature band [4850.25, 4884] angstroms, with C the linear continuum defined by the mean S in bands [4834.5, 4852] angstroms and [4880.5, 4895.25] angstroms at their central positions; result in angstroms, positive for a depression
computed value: 2.14 angstroms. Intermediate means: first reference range 52.7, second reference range 49.3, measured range 47.6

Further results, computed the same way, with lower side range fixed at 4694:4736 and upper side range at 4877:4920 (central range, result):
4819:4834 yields -0.5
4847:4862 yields 0.7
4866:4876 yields 0.5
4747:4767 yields -0.6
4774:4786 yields -0.7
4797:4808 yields -0.5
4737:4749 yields -0.4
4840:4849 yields -0.5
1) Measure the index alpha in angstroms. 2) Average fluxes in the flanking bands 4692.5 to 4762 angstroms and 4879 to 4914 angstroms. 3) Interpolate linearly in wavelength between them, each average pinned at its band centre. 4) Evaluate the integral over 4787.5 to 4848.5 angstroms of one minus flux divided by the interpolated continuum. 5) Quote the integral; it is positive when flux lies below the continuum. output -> -2.0 angstroms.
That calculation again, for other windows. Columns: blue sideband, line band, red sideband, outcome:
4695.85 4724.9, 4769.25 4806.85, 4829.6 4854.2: -1.0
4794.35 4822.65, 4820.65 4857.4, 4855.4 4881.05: -1.4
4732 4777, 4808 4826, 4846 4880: -1.1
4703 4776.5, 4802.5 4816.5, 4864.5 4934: -0.5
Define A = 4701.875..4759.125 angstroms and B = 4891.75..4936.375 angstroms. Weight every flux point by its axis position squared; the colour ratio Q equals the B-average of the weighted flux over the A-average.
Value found 1.0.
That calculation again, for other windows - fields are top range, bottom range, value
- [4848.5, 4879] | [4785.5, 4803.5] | 0.93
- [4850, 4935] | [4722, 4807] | 0.99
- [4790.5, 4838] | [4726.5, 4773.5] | 1.04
